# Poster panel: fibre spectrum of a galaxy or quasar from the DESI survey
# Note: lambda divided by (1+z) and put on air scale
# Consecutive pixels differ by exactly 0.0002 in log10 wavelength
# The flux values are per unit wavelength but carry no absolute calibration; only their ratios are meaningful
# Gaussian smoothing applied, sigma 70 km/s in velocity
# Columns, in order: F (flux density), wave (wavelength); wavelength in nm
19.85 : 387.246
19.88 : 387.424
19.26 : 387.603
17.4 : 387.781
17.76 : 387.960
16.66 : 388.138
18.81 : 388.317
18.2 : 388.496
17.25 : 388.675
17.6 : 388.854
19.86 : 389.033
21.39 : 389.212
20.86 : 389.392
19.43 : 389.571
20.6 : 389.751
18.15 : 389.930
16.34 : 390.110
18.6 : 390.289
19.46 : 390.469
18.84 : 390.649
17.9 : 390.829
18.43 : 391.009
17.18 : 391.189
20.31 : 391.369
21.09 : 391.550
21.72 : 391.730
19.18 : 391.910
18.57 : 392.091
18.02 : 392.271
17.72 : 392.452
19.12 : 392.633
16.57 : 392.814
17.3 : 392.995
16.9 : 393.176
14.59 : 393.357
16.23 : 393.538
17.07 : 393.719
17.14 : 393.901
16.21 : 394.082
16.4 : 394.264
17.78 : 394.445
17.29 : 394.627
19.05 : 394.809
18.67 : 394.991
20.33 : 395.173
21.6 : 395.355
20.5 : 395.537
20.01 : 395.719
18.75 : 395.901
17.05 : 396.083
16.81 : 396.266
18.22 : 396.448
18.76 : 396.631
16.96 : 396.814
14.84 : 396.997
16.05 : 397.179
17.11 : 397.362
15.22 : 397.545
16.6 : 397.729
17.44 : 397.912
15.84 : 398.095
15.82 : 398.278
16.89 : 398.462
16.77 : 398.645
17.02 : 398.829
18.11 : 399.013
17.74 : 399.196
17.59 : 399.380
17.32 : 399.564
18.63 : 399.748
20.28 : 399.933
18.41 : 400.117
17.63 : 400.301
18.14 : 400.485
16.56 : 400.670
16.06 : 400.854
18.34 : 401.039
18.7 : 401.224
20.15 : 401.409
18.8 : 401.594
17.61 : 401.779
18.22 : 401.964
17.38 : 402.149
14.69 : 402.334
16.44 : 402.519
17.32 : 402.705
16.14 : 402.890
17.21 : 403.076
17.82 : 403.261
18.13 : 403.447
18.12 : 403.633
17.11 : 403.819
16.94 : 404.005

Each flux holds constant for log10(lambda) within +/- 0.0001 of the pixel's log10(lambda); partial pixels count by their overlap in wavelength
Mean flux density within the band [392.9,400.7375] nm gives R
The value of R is 17.5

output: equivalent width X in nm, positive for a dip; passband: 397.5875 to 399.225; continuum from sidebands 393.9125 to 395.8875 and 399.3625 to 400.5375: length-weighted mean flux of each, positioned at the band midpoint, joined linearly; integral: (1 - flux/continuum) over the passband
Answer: 0.14 nm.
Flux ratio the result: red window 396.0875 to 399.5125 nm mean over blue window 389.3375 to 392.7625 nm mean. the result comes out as 0.89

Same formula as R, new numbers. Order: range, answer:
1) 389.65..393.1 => 18.7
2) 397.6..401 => 17.4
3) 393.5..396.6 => 18.2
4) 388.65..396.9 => 18.4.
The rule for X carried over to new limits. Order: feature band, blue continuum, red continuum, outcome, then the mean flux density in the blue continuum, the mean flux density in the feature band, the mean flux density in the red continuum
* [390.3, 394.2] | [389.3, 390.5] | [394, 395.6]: 0.161 nm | 19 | 18.1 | 18.6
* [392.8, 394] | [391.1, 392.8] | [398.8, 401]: 0.148 nm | 19.1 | 16.5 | 17.8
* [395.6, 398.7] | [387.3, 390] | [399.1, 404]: 0.183 nm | 18.9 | 17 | 17.7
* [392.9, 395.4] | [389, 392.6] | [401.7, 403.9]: 0.143 nm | 19.2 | 17.5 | 17.2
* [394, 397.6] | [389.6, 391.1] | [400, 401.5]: 0.076 nm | 18.6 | 17.9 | 18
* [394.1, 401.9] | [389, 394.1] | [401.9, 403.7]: -0.047 nm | 18.5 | 17.8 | 17.1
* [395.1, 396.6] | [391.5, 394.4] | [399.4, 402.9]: -0.119 nm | 17.7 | 19.1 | 17.8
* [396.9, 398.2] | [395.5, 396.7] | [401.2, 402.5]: 0.154 nm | 18.5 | 16.2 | 17.8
